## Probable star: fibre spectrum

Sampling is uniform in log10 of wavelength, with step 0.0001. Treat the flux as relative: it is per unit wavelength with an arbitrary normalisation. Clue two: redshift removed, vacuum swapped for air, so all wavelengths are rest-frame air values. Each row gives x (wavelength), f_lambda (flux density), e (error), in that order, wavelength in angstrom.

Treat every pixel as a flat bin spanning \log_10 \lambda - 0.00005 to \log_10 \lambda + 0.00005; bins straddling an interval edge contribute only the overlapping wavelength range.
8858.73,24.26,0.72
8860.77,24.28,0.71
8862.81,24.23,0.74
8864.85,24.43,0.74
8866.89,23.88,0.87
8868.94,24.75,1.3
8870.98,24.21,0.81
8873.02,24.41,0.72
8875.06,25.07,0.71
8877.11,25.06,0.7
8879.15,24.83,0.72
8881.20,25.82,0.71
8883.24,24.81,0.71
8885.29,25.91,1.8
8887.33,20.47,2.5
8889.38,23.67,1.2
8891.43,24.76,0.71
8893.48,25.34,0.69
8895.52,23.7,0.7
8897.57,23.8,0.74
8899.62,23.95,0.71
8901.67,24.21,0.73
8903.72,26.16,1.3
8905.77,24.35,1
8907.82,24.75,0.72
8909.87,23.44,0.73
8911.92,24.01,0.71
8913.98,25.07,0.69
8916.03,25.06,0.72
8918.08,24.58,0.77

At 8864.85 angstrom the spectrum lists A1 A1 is 24.43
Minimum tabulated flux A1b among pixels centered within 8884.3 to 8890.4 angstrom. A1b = 20.47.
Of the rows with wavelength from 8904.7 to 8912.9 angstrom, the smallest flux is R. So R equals 23.44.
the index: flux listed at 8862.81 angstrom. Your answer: 24.23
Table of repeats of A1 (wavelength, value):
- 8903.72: 26.16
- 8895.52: 23.7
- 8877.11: 25.06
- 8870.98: 24.21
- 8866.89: 23.88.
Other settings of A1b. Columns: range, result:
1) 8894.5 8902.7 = 23.7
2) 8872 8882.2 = 24.41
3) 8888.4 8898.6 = 23.67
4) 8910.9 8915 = 24.01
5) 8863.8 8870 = 23.88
